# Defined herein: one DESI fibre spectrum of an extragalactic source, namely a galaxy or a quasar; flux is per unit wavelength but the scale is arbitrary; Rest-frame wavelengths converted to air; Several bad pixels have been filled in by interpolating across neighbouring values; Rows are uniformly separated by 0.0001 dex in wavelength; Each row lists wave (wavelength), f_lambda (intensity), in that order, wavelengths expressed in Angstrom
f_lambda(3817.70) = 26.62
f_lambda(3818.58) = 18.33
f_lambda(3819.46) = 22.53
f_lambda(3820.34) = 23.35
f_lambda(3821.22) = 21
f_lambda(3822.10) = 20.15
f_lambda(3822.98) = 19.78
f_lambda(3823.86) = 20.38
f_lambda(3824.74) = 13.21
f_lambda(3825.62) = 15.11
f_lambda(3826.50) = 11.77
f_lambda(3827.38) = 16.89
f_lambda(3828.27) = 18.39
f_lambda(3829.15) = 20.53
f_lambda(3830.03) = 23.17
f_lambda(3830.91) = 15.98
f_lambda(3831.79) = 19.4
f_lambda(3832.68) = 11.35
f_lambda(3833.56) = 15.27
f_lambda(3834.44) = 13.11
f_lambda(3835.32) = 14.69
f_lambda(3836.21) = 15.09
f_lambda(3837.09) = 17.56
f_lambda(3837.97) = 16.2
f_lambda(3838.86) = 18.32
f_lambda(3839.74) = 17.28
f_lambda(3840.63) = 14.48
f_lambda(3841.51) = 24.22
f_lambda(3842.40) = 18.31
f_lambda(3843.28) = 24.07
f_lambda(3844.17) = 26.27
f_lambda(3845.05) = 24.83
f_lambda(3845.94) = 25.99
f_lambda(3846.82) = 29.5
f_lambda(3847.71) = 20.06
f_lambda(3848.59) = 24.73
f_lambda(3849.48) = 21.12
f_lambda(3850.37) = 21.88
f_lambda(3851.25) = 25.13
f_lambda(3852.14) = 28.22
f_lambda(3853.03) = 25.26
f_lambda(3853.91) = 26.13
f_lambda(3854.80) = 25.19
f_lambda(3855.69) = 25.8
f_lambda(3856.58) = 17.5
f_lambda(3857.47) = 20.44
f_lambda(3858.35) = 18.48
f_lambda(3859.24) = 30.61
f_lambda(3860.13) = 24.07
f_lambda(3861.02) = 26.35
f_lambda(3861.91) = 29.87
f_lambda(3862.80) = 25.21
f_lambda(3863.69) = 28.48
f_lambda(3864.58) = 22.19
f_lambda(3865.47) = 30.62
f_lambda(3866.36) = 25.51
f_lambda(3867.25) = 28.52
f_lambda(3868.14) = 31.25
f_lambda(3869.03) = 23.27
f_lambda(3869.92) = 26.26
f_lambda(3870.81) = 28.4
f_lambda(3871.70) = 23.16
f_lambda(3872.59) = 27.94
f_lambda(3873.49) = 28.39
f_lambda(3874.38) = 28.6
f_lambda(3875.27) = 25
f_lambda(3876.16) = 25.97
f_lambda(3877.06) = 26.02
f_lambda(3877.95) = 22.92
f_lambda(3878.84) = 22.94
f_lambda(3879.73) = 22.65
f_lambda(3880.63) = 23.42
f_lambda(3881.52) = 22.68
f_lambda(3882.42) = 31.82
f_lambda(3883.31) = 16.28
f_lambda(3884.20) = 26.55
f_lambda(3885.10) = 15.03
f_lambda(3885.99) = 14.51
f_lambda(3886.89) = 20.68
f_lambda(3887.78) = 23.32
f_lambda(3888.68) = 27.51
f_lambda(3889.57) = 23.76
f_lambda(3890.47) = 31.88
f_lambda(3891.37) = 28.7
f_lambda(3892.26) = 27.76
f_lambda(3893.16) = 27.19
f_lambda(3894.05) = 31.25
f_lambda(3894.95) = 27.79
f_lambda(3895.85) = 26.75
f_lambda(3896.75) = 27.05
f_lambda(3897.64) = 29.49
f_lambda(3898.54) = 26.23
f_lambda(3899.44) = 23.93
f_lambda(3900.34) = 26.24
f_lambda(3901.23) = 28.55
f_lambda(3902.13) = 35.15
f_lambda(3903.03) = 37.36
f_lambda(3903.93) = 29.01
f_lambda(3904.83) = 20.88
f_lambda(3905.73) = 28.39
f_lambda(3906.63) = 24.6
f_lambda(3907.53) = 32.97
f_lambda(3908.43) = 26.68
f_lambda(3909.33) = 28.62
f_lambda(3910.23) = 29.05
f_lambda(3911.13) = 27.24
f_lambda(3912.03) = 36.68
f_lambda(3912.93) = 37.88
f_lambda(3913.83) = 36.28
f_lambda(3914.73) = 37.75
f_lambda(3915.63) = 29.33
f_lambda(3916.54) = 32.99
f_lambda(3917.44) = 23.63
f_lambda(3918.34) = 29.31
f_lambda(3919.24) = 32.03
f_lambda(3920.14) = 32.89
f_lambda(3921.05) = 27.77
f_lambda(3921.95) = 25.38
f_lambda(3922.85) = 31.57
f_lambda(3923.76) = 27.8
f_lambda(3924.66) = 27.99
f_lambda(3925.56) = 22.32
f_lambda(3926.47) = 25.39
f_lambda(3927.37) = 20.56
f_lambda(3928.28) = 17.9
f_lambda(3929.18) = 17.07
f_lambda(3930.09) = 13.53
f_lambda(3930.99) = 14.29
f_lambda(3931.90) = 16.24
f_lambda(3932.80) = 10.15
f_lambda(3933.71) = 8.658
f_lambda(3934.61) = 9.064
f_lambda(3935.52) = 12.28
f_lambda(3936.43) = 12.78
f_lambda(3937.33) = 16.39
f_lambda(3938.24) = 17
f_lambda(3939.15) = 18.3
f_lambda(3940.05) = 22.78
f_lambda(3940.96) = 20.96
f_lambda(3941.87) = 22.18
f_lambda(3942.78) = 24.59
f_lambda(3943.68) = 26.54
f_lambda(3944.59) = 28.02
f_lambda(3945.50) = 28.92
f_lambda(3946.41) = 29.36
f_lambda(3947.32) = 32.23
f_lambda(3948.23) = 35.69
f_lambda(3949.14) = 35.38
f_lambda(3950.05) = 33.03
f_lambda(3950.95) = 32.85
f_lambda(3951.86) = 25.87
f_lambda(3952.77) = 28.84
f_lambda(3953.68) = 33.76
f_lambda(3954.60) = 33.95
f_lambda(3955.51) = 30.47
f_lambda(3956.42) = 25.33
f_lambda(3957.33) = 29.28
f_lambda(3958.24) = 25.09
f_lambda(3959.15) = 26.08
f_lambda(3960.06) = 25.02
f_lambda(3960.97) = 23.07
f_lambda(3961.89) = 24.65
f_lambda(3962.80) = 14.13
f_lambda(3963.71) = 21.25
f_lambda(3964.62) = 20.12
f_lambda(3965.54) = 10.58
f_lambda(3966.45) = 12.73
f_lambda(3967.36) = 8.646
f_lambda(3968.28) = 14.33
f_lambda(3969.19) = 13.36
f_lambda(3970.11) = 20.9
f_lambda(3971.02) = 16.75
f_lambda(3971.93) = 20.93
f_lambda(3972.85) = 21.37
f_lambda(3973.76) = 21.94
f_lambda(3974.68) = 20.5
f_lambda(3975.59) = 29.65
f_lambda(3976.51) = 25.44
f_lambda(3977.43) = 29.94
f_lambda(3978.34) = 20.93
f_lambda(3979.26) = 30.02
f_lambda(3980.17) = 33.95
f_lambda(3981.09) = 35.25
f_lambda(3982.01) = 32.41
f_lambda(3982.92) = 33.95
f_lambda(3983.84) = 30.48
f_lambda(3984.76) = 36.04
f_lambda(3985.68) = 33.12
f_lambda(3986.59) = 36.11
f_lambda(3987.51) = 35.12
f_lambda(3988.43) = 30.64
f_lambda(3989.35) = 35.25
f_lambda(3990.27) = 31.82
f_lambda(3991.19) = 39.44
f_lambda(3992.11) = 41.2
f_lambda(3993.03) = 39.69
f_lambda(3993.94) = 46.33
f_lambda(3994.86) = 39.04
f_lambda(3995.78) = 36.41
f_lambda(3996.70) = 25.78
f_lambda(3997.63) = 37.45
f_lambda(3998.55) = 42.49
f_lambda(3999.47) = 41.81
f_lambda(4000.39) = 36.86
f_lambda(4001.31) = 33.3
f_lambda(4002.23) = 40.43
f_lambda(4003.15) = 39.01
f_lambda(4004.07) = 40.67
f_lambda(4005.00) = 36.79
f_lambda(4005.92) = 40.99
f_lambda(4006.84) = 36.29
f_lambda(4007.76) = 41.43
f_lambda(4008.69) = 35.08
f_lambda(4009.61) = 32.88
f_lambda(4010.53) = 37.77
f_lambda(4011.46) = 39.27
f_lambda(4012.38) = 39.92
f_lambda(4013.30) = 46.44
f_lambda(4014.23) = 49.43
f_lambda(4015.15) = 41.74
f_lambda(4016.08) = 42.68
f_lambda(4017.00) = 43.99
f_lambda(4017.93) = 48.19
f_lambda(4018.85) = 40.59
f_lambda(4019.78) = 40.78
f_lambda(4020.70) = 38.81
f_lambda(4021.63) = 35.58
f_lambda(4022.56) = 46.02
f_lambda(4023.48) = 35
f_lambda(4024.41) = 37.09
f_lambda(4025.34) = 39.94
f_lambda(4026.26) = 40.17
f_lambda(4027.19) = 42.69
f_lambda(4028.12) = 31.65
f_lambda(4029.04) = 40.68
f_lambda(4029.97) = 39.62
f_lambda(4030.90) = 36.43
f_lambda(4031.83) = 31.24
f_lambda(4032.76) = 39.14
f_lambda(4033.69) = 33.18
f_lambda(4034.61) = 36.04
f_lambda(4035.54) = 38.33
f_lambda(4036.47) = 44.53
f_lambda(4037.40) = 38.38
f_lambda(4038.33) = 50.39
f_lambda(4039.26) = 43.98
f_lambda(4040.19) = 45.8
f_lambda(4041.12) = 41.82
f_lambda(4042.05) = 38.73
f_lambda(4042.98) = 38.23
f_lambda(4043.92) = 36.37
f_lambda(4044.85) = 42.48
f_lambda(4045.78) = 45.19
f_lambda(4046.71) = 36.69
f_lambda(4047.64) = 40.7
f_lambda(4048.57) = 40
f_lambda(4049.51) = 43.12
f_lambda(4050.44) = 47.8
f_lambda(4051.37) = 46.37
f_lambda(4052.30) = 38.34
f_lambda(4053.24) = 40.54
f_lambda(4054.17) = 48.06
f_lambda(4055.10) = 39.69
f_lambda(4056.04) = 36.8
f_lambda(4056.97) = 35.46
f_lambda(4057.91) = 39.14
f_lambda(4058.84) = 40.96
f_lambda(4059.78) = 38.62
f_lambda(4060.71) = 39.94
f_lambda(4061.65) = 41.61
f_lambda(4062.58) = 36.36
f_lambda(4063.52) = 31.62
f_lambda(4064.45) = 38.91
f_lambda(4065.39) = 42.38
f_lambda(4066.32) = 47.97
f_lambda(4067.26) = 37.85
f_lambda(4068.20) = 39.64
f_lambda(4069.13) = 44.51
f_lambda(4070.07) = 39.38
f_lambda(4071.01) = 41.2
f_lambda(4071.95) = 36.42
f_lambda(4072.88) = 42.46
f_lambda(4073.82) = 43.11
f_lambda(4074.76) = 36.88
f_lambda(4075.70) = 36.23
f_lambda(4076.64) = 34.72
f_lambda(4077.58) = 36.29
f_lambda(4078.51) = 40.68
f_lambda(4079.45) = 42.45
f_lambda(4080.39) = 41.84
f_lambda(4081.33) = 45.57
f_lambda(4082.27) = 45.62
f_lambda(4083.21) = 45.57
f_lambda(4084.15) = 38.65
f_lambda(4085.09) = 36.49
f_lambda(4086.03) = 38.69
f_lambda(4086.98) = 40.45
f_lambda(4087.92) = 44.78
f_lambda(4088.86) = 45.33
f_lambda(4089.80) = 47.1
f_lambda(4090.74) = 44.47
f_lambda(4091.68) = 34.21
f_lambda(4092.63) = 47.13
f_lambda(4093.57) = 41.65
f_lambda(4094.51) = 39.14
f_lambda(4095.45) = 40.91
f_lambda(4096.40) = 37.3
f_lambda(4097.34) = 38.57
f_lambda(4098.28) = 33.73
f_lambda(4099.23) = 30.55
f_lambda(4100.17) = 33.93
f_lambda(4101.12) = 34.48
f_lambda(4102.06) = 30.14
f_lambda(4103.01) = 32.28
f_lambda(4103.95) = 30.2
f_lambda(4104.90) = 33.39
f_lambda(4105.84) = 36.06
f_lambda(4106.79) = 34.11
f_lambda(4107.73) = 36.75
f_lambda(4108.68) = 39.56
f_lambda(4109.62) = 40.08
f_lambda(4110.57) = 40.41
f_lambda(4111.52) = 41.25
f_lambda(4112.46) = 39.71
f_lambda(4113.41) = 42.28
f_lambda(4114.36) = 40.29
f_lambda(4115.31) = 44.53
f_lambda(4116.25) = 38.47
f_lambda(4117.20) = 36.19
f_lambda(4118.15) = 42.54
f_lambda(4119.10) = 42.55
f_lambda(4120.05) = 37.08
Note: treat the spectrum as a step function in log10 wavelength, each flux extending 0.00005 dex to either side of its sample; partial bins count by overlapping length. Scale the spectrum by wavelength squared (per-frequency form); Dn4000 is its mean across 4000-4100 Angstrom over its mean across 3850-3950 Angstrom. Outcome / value 1.7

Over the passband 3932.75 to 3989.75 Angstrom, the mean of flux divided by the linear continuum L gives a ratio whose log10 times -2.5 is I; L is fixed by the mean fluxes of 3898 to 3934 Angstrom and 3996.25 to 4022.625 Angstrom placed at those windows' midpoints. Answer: 0.312 mag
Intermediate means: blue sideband 26.6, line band 24.8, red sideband 39.6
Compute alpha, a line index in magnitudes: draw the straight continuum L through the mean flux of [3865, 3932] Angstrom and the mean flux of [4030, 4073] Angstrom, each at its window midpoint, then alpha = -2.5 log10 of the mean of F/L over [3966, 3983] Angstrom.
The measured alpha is 0.404 mag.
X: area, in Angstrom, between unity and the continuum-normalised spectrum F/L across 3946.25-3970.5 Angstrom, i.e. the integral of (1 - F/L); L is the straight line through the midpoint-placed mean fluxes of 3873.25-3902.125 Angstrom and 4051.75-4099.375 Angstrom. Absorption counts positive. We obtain 4.9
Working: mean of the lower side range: 25.5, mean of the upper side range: 40.2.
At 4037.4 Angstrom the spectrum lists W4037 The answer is 38.38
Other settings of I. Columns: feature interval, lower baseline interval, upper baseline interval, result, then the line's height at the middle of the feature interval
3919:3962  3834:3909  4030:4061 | 0.271 mag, 30.9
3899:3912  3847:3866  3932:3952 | -0.216 mag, 23.6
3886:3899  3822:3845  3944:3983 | -0.245 mag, 21.3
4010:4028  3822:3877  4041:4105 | -0.161 mag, 35.5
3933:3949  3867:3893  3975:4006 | 0.382 mag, 30.6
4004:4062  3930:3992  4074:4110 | -0.240 mag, 32.4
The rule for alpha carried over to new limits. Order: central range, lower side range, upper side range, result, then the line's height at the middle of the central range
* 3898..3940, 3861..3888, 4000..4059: 0.17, 29.3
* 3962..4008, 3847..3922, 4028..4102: 0.14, 34.1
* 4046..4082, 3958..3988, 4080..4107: -0.15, 35.2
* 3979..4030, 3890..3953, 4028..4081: -0.10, 34.8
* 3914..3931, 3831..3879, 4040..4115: 0.08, 28.2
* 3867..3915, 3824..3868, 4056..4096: -0.08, 25.3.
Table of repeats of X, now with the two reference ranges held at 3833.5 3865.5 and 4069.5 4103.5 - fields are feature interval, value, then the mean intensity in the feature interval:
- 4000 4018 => -3.24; 40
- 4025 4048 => -2.47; 39.7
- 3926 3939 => 6.04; 15.2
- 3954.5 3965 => 1.98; 24.6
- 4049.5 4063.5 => -1.22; 40.5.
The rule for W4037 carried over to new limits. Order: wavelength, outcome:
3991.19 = 39.44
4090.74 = 44.47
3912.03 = 36.68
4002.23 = 40.43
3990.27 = 31.82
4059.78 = 38.62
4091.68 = 34.21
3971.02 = 16.75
